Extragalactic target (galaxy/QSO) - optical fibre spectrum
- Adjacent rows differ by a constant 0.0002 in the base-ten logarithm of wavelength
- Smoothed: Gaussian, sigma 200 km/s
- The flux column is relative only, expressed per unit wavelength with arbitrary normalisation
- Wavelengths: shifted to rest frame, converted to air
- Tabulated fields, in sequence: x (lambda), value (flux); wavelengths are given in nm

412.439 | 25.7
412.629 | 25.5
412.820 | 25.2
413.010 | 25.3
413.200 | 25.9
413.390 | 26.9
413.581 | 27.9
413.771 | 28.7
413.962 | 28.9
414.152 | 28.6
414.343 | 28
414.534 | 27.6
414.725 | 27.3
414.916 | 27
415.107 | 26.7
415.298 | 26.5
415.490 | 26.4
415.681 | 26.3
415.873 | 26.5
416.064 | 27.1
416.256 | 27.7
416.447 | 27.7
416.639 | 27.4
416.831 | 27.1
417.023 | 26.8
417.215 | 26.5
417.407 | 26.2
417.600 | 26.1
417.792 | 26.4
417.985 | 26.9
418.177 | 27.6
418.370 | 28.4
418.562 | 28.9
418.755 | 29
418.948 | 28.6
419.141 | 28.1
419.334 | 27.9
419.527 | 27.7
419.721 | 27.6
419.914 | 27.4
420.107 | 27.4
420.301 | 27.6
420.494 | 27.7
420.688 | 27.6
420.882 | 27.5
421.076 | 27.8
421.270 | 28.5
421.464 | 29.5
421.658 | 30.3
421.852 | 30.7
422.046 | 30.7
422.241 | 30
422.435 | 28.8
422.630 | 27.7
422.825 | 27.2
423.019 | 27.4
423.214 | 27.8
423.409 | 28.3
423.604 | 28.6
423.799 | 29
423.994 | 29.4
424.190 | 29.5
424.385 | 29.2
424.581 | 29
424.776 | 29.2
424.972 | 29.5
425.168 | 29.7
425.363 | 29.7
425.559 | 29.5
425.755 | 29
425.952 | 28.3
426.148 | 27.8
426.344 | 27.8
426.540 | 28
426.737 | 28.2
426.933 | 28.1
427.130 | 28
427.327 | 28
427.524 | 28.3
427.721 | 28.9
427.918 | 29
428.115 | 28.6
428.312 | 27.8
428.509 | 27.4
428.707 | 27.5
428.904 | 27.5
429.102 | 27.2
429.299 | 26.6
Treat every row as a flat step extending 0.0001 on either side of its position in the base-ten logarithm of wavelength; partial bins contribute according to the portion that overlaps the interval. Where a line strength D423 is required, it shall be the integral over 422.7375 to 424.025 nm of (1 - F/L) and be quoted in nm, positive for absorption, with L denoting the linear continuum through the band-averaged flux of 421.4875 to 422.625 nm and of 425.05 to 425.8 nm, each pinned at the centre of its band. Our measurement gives 0.07 nm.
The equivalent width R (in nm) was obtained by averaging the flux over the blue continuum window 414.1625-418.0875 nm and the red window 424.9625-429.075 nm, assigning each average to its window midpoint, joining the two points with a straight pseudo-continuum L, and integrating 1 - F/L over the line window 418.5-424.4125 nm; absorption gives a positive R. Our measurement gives -0.181 nm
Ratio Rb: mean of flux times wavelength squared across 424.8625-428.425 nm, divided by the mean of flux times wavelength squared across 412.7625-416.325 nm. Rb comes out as 1.1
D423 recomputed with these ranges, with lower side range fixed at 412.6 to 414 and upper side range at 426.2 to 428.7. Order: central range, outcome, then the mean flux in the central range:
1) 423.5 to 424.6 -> -0.052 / 29.1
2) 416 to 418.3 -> 0.013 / 27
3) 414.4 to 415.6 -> -0.001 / 26.9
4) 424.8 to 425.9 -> -0.058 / 29.4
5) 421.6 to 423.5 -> -0.083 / 28.9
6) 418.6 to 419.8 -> -0.038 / 28.2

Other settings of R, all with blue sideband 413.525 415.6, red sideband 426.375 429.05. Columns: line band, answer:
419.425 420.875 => 0.01 nm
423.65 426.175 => -0.11 nm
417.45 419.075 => 0.00 nm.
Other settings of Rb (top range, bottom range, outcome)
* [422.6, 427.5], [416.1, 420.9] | 1.07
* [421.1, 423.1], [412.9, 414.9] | 1.10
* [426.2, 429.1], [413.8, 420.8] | 1.07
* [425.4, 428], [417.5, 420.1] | 1.06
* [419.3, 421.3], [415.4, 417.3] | 1.05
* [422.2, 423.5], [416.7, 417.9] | 1.09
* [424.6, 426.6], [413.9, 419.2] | 1.10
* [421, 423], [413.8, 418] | 1.10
